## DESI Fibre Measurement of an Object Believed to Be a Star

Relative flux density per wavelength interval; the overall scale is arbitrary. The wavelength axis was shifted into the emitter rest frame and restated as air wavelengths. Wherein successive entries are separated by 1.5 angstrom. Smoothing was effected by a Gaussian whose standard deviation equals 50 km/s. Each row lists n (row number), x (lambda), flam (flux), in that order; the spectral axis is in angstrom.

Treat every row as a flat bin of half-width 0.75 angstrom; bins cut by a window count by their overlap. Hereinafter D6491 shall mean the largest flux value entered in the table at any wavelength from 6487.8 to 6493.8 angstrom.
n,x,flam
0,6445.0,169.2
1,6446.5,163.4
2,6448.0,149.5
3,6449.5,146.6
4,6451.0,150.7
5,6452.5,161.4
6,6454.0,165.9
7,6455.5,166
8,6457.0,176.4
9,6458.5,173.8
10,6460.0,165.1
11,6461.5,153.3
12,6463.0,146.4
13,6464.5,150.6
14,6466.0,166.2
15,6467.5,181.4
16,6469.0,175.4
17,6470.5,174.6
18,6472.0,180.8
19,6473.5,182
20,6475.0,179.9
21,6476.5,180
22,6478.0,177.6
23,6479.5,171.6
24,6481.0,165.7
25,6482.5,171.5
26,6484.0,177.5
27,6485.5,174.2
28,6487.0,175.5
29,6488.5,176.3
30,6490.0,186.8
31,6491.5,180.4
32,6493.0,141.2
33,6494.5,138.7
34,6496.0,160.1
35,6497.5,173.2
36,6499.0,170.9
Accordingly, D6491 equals 186.8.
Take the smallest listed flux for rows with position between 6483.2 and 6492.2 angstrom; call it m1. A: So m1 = 174.2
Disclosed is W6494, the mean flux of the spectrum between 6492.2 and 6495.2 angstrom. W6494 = 141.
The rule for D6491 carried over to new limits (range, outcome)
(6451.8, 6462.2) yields 176.4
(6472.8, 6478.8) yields 182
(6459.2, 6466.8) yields 166.2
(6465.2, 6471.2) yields 181.4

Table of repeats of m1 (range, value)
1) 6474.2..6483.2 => 165.7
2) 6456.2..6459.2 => 173.8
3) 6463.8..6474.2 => 150.6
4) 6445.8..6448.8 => 149.5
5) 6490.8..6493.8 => 141.2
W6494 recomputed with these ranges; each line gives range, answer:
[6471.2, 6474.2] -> 181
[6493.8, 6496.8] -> 150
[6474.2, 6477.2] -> 180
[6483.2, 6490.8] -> 178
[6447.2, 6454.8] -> 155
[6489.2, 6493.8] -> 169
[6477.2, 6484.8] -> 173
